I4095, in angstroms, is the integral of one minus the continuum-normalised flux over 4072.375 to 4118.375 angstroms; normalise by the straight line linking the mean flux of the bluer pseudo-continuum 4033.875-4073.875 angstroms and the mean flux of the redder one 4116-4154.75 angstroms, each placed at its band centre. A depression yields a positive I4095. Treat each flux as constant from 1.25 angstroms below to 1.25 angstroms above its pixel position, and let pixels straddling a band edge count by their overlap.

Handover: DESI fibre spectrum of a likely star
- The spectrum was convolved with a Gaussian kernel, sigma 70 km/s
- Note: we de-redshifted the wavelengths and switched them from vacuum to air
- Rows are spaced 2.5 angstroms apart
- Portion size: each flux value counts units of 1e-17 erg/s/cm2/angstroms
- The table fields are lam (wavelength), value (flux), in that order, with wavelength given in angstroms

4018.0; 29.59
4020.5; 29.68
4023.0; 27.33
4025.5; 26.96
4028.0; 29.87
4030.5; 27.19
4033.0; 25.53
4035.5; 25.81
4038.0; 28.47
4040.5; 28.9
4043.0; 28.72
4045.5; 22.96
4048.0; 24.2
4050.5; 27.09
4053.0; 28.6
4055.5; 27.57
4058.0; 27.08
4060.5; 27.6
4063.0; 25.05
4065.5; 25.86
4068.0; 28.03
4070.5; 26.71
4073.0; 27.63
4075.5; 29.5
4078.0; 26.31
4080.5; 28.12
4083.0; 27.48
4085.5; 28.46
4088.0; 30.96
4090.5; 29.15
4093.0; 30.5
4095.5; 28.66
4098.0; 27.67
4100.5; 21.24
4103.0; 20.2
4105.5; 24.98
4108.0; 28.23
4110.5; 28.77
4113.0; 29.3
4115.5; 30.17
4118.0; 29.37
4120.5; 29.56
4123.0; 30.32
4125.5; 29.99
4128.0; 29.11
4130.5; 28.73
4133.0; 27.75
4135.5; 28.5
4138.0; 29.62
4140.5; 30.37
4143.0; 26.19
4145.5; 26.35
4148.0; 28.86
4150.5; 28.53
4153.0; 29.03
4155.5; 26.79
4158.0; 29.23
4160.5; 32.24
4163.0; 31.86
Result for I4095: 0.28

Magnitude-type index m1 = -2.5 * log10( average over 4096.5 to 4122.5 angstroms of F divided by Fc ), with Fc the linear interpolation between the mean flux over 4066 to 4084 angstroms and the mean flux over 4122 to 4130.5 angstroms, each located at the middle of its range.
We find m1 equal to 0.07 mag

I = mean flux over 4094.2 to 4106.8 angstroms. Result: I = 24.6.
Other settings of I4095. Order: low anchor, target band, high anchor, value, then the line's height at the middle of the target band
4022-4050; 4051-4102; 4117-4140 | 0.7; 27.9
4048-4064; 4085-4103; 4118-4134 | 0.4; 28.2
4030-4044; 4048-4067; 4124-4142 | 0.7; 27.8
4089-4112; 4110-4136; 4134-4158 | -1.7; 27.5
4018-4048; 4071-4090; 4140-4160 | -0.4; 27.7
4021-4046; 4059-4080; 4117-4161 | 0.6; 27.9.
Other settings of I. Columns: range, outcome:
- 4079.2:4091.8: 28.8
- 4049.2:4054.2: 27.8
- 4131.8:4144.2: 28.5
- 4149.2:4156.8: 28.1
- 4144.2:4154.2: 28.2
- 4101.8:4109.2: 24.5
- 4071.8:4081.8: 27.9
